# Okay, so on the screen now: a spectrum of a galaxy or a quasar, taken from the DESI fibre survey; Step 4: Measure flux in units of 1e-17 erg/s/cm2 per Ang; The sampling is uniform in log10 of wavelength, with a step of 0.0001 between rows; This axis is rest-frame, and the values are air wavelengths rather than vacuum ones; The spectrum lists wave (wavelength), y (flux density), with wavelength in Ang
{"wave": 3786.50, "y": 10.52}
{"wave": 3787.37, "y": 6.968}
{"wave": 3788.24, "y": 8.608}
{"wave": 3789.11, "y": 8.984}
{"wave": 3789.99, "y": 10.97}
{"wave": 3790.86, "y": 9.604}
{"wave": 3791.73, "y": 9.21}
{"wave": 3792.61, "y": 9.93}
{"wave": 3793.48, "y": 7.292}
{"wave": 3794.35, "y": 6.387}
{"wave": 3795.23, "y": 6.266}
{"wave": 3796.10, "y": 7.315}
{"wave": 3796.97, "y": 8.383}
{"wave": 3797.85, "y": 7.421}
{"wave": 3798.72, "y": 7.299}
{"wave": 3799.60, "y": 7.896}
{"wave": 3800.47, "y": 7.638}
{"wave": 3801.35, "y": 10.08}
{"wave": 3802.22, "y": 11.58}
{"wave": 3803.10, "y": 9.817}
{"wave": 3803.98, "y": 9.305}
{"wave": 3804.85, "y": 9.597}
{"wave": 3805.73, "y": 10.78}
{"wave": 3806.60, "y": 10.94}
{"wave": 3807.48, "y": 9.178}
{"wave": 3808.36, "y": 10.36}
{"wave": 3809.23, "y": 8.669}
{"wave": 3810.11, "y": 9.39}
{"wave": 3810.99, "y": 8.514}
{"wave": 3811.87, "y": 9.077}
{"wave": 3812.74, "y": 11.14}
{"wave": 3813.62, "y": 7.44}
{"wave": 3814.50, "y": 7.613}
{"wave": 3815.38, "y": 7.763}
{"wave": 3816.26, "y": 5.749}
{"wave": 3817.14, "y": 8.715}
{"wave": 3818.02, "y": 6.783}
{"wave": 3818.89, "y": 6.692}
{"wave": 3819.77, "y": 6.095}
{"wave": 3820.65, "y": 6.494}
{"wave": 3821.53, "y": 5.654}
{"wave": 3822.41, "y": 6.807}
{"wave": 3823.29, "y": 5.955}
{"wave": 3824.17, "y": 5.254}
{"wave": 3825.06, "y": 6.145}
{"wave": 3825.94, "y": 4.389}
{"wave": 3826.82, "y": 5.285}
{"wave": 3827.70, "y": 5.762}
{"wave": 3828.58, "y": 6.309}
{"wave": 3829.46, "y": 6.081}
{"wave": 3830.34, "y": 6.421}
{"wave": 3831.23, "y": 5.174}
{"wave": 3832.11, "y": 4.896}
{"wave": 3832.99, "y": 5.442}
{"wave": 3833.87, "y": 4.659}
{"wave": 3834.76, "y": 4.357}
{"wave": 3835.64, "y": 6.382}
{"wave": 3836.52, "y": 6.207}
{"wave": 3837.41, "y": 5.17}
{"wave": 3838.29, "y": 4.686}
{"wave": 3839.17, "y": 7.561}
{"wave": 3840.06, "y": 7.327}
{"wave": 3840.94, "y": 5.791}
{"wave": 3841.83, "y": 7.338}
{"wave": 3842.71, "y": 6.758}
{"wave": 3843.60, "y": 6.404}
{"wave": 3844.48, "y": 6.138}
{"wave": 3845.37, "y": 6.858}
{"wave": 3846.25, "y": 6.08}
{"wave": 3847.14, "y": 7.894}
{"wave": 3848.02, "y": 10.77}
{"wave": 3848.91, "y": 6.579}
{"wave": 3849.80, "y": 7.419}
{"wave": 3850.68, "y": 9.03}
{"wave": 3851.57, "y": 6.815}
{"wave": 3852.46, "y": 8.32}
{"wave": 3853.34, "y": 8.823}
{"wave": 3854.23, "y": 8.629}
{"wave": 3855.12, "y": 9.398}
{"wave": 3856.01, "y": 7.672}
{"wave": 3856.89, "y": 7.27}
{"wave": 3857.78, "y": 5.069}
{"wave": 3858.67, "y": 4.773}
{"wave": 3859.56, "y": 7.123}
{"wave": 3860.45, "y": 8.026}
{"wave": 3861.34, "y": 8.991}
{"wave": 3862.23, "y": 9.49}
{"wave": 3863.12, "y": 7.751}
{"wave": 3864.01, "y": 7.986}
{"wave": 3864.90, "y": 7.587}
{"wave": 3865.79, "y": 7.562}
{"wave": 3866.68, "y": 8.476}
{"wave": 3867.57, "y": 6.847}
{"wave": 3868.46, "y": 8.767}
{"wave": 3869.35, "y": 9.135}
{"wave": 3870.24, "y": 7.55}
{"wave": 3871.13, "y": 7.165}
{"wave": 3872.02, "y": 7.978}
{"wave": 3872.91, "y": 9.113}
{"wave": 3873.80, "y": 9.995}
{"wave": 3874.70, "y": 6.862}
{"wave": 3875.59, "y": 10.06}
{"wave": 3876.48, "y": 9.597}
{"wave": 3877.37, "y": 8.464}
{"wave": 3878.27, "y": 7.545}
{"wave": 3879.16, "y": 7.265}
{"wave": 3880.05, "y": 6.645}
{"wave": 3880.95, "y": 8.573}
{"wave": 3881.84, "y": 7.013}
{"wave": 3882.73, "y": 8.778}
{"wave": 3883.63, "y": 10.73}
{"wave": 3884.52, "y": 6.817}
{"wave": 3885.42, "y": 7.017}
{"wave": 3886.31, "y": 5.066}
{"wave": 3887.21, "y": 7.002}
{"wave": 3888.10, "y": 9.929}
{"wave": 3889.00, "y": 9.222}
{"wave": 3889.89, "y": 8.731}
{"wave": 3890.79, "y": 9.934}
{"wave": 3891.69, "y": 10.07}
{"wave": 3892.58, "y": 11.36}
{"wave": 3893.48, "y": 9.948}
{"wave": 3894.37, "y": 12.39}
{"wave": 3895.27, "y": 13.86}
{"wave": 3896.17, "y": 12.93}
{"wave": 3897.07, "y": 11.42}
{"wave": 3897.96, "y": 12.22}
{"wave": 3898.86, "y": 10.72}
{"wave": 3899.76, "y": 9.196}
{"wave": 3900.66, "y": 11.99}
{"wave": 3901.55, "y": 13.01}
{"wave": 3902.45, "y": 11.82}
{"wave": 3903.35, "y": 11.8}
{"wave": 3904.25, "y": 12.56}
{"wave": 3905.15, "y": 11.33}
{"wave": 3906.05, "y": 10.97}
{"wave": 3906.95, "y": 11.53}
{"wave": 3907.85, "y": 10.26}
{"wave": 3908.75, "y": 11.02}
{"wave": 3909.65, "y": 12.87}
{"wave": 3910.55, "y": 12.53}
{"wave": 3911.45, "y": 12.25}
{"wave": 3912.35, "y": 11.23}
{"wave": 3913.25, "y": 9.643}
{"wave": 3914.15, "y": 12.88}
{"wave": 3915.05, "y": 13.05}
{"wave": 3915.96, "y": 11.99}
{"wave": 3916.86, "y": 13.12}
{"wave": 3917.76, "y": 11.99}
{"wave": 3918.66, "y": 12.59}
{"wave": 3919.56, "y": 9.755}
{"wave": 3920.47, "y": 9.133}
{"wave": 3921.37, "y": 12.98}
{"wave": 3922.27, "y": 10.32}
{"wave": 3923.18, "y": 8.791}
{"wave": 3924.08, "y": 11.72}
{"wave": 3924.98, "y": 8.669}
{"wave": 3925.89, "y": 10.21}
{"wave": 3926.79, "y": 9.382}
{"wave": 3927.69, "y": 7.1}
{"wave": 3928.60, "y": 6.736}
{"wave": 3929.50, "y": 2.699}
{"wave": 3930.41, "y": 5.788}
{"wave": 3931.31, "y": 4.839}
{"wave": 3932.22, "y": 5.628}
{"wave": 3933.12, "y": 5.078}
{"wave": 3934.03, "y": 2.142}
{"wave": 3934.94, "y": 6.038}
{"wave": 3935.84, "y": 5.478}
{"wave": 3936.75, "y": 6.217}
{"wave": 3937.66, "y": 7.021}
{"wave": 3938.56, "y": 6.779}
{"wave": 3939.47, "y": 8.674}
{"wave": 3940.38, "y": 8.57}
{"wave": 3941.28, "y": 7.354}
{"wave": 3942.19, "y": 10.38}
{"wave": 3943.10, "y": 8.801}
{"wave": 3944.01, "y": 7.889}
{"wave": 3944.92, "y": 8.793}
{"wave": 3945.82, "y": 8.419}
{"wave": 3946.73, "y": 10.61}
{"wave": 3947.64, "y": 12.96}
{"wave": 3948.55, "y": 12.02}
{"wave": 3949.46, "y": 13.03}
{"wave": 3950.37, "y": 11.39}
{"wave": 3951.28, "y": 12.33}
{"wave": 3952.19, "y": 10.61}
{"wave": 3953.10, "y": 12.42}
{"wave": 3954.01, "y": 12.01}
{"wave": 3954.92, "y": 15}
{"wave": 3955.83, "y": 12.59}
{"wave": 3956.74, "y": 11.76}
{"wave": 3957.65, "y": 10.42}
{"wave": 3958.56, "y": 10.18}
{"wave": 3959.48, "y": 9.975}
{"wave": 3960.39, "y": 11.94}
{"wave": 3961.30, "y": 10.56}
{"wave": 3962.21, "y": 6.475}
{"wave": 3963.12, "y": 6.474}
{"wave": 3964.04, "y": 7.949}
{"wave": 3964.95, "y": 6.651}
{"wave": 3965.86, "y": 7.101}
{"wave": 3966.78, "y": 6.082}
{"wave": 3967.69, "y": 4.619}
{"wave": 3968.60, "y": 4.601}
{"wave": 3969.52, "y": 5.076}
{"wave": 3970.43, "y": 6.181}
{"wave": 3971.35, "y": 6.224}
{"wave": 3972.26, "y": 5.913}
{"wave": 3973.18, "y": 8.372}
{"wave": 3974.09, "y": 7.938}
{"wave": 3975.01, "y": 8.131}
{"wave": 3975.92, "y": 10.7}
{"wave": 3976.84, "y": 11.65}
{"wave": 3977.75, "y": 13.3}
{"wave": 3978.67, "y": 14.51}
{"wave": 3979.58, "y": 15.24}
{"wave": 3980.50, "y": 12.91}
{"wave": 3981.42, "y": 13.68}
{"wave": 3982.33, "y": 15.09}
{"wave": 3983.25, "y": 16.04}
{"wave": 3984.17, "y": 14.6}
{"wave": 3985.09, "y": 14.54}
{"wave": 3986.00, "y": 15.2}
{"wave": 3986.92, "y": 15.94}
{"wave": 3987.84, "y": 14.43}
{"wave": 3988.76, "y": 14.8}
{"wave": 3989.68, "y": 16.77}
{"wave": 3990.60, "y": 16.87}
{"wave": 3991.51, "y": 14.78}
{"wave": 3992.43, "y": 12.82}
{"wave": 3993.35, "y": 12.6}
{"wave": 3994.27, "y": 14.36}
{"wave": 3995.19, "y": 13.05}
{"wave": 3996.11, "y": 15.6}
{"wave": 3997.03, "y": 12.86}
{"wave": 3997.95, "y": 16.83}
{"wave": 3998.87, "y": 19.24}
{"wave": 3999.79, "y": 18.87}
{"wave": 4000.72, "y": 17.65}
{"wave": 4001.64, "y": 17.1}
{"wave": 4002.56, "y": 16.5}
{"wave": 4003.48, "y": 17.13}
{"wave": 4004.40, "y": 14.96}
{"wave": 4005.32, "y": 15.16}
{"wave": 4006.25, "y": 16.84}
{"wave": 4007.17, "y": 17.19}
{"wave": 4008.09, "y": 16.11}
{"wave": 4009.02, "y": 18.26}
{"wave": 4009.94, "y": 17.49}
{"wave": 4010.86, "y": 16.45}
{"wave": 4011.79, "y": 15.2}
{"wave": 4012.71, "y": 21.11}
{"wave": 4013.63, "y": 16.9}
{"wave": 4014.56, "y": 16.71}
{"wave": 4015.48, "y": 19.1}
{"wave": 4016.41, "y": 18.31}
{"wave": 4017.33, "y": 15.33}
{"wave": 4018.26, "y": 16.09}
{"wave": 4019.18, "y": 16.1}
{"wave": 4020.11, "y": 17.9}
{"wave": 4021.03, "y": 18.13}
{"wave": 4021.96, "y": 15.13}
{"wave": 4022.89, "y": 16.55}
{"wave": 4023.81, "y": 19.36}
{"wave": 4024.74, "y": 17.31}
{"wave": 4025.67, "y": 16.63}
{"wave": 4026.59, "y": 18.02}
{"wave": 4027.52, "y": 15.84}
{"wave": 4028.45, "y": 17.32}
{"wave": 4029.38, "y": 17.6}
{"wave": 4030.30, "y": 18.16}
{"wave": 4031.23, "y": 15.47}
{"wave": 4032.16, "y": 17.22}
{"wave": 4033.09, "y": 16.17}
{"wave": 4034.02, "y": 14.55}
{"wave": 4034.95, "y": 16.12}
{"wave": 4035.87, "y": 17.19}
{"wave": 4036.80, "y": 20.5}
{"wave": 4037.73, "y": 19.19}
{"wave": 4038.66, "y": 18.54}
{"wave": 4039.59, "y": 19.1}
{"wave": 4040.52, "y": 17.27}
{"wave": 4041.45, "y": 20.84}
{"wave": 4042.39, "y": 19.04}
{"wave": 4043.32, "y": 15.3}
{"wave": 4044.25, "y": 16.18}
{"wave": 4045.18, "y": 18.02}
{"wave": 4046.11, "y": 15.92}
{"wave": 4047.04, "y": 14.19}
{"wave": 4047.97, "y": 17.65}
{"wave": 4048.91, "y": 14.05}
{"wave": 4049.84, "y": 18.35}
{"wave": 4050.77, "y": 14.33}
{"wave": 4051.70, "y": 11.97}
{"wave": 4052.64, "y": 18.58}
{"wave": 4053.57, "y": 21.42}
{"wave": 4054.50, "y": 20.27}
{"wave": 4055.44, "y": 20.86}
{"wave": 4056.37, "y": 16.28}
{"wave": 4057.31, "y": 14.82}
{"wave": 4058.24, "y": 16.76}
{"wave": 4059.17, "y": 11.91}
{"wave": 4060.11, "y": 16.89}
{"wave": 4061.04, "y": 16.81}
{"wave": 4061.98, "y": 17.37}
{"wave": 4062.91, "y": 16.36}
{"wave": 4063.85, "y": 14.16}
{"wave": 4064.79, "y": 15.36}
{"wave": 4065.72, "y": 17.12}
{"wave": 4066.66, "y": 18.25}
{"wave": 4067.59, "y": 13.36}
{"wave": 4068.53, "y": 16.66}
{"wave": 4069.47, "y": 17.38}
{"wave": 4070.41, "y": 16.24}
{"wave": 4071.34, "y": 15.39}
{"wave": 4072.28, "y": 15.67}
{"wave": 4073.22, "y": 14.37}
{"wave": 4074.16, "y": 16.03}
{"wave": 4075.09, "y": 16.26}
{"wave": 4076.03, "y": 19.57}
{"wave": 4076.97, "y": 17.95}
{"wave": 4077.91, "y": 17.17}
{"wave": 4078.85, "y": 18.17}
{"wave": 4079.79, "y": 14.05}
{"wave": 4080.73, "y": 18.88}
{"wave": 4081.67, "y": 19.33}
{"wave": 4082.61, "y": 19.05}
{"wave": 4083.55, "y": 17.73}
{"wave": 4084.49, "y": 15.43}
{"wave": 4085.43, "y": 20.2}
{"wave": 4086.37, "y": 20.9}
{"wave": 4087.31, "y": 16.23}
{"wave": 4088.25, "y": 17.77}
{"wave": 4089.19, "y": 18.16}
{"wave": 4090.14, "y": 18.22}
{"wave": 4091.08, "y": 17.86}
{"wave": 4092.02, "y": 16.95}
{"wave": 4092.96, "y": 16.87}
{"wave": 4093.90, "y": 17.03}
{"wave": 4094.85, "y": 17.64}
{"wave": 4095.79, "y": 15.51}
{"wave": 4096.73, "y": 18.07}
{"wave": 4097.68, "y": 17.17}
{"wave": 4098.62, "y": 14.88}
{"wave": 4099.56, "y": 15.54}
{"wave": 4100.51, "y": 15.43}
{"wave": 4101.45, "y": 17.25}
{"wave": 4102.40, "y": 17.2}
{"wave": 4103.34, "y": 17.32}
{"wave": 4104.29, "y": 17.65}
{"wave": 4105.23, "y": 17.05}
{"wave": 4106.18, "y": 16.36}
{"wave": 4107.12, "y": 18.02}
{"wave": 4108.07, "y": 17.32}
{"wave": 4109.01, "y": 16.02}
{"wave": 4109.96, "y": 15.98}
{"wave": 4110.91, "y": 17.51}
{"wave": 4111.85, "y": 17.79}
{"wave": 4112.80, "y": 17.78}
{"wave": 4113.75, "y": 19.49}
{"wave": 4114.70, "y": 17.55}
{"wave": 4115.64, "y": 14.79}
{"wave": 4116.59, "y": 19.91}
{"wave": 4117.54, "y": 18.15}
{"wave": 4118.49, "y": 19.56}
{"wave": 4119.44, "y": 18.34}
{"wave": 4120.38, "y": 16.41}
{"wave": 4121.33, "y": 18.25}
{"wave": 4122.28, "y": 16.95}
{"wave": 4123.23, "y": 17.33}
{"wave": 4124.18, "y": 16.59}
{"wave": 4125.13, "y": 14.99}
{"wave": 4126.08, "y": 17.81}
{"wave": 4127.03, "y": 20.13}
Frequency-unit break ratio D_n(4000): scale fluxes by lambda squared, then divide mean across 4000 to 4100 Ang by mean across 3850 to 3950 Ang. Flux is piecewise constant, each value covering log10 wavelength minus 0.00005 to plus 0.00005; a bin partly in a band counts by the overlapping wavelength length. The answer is 2.01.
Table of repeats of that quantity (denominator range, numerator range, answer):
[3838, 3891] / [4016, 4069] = 2.37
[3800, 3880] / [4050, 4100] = 2.53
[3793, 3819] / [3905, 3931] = 1.29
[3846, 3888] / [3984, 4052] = 2.26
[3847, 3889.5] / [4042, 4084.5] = 2.30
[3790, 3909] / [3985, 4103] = 2.25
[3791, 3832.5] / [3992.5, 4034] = 2.40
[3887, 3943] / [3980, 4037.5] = 1.75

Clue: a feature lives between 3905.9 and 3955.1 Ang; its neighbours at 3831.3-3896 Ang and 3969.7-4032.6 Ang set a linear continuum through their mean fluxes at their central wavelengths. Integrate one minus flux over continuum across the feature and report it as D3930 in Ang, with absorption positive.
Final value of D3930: 7.4 Ang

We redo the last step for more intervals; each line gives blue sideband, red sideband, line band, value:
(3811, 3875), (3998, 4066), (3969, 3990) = 3.4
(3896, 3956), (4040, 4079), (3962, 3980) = 6.1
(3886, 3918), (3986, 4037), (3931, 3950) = 7.5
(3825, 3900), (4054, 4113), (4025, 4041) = -2.6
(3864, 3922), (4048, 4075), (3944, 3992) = 6.8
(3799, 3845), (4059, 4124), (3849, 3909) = 1.9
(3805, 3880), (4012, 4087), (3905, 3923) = -1.3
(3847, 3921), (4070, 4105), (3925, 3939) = 6.4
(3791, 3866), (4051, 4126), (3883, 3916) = -2.4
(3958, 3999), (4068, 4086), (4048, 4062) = -0.7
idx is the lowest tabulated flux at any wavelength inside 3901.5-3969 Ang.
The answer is 2.142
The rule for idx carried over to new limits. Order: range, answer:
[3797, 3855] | 4.357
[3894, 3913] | 9.196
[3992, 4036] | 12.6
